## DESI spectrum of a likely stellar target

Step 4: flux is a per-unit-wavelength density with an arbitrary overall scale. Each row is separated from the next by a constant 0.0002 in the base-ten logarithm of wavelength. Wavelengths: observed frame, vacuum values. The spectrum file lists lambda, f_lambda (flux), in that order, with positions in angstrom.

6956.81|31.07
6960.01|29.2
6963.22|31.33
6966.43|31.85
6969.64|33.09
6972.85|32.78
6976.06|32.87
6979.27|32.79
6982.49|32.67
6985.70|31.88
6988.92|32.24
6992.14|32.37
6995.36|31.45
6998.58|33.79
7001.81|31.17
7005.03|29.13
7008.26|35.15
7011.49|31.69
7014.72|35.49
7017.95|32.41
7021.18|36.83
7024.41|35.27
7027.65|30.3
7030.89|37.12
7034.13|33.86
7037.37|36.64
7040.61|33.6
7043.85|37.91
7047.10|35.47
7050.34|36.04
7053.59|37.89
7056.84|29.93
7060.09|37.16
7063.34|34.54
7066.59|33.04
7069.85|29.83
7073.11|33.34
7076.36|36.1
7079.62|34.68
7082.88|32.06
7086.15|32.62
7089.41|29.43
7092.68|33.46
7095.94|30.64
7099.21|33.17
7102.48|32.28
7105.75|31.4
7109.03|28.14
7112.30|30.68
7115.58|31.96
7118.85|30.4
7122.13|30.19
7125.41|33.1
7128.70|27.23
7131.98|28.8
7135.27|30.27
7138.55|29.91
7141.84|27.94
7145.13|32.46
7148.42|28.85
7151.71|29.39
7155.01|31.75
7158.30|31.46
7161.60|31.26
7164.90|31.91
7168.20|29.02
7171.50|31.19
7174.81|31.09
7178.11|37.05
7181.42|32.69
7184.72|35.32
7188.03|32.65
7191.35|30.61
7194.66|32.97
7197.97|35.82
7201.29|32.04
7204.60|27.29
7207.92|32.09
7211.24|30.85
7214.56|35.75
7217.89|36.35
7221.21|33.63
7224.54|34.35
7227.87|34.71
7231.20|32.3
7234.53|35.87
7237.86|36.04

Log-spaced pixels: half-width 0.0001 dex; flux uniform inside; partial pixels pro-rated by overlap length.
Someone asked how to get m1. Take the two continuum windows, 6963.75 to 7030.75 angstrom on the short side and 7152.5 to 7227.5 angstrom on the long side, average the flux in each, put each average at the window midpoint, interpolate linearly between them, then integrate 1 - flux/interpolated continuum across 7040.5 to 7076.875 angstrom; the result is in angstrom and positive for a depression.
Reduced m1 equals -2.0 angstrom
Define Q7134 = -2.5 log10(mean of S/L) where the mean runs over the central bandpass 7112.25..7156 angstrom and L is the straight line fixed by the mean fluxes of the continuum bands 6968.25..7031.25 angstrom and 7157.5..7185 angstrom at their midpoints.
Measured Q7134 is 0.08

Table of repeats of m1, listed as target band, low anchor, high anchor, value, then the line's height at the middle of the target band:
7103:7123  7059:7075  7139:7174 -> 0.9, 32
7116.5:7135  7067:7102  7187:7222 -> 1.4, 32.6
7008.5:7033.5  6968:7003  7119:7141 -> -1.9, 31.8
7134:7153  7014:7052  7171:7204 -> 2.2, 33.6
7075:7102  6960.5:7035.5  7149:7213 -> -0.3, 32.4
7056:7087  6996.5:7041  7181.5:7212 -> -0.1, 33.3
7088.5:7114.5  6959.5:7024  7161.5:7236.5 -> 1.3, 32.8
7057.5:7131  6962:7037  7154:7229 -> 1.9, 32.8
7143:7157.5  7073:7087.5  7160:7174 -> 0.4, 31.4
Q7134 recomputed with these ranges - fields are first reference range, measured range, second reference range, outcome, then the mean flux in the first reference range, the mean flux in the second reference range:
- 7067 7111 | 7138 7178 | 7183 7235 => 0.07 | 32.1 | 33.2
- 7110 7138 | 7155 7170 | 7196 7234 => 0.02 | 30.3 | 33.3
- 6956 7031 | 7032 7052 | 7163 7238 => -0.09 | 32.6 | 33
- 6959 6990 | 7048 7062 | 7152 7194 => -0.10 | 32.1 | 32.1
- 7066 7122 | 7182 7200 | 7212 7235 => 0.01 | 31.9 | 34.5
